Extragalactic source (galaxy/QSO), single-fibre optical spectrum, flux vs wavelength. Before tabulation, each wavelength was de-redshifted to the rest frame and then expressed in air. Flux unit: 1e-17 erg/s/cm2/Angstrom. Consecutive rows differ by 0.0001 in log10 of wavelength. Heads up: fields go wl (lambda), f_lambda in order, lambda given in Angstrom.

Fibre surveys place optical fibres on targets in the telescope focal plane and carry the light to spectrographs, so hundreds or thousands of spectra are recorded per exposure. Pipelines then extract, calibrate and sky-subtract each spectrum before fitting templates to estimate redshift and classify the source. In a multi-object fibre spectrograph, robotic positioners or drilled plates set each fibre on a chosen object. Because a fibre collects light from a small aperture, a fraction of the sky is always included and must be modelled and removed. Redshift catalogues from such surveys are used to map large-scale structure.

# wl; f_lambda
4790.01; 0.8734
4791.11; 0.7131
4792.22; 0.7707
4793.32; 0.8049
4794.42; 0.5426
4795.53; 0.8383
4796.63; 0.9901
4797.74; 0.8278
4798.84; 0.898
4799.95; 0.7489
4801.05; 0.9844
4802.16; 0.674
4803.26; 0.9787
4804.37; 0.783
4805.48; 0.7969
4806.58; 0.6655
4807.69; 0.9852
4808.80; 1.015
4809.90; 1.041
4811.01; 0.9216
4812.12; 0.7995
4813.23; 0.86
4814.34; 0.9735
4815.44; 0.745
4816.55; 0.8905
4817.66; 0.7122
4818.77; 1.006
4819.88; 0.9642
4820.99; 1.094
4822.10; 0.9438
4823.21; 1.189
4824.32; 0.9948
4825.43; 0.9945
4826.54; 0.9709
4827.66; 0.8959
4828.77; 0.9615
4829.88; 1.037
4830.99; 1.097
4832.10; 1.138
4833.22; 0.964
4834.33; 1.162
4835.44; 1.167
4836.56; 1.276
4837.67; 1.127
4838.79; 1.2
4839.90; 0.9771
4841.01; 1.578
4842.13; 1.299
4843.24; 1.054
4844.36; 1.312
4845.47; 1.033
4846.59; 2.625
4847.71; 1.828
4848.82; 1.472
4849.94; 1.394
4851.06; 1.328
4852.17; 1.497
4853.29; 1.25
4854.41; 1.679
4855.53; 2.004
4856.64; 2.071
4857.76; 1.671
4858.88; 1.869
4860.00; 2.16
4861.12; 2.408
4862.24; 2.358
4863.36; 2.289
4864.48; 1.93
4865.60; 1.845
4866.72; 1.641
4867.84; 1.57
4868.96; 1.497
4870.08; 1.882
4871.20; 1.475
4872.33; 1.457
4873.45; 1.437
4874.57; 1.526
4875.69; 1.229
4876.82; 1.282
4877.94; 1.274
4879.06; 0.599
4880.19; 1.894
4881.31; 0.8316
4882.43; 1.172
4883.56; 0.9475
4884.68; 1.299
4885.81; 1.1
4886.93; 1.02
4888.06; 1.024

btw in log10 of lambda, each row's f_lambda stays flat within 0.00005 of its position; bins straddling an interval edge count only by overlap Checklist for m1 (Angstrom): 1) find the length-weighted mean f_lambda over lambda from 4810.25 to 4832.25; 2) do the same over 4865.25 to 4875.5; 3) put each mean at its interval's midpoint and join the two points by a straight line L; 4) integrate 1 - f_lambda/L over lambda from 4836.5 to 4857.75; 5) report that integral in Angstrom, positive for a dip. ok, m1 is -3.23 Angstrom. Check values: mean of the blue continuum 0.957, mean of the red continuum 1.57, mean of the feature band 1.48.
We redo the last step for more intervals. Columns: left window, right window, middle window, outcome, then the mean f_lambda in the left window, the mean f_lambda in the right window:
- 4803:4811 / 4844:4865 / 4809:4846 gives 6.8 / 0.894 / 1.8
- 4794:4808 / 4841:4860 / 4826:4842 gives 2.7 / 0.824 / 1.6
